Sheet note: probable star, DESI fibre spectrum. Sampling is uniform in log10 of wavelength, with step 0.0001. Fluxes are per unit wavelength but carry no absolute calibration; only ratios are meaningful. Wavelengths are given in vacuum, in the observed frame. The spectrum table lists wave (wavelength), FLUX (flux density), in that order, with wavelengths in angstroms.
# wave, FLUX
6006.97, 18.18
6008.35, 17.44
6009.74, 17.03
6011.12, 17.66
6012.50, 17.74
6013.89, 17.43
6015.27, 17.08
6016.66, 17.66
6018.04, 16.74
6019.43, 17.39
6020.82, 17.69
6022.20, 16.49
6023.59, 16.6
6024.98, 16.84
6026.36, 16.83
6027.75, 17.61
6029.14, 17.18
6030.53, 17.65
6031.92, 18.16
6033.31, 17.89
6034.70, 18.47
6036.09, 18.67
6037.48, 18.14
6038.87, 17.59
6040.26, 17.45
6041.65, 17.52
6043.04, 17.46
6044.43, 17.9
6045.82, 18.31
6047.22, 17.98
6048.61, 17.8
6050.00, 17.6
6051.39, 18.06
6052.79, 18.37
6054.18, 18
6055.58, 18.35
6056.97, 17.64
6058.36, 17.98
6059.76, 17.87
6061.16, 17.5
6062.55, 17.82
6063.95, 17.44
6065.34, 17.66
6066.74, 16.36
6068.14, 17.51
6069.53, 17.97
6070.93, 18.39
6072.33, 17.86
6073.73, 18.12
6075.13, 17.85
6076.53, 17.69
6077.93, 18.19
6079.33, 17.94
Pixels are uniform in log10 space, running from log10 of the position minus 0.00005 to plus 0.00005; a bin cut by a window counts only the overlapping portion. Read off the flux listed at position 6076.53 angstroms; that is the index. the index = 17.69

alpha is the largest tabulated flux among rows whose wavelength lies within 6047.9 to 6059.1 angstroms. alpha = 18.37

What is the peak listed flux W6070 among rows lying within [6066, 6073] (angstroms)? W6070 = 18.39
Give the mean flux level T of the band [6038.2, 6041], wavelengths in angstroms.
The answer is 17.5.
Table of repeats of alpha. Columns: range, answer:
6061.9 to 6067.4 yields 17.82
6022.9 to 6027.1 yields 16.84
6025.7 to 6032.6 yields 18.16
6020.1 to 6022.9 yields 17.69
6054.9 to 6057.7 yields 18.35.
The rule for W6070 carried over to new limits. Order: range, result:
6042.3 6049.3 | 18.31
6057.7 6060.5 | 17.98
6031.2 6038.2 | 18.67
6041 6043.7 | 17.52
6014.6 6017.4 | 17.66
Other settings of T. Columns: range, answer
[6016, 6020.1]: 17.3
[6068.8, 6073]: 18.1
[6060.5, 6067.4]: 17.4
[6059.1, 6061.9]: 17.7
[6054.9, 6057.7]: 18.1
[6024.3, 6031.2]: 17.2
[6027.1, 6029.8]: 17.4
